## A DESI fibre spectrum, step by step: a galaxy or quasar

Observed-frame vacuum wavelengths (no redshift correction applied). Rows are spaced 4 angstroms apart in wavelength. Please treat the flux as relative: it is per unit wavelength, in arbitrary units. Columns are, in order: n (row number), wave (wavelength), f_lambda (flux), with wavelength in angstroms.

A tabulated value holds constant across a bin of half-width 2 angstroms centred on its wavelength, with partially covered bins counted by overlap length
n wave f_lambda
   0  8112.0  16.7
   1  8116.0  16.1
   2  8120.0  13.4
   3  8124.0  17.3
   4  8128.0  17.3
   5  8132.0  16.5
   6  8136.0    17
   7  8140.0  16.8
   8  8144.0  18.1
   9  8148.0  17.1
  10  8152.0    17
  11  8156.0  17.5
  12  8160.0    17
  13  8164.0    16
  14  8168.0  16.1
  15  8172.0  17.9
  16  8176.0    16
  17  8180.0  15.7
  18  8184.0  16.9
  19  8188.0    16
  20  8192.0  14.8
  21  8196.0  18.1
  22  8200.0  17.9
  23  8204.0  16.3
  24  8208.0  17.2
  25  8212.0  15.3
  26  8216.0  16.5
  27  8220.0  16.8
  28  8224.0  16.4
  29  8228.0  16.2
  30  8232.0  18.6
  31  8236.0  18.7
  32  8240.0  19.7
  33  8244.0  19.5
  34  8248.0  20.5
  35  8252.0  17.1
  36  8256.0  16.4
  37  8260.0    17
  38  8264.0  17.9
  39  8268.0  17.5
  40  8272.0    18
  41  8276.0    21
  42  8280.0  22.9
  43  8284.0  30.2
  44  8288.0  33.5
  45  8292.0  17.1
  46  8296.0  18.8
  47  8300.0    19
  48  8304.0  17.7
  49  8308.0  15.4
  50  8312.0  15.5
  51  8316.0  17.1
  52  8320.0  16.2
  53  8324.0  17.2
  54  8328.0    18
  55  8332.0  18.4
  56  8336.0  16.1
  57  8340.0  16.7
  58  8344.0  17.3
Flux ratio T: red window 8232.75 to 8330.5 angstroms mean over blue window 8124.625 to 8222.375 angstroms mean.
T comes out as 1.15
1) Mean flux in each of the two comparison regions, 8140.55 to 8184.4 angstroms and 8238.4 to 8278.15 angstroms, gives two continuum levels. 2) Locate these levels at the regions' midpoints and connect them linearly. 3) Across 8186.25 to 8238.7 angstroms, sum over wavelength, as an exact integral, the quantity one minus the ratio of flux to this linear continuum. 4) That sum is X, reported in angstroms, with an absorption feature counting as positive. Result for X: 2.4 angstroms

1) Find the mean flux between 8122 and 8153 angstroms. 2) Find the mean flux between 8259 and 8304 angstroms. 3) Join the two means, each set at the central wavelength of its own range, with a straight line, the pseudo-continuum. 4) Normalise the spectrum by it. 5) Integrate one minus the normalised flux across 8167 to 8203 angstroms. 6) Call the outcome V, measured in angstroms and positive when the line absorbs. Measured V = 3.6 angstroms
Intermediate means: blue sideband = 17.1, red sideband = 21.1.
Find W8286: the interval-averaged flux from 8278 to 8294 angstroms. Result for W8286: 25.9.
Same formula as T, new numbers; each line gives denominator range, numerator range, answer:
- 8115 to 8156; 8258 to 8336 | 1.15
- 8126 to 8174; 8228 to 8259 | 1.08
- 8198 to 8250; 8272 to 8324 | 1.14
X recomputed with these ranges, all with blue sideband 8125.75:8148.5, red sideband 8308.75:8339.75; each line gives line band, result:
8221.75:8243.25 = -1.3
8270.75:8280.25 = -2.0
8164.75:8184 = 0.7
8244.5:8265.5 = -1.2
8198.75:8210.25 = 0.0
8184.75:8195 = 0.7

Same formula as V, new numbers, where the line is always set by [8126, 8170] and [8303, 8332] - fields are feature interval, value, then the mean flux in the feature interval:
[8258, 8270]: -0.4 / 17.5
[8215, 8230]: 0.4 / 16.5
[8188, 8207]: 0.2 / 16.7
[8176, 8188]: 0.5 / 16.2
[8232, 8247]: -2.1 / 19.3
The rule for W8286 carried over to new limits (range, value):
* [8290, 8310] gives 17.6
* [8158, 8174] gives 16.8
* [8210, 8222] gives 16.2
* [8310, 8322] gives 16.3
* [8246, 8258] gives 18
